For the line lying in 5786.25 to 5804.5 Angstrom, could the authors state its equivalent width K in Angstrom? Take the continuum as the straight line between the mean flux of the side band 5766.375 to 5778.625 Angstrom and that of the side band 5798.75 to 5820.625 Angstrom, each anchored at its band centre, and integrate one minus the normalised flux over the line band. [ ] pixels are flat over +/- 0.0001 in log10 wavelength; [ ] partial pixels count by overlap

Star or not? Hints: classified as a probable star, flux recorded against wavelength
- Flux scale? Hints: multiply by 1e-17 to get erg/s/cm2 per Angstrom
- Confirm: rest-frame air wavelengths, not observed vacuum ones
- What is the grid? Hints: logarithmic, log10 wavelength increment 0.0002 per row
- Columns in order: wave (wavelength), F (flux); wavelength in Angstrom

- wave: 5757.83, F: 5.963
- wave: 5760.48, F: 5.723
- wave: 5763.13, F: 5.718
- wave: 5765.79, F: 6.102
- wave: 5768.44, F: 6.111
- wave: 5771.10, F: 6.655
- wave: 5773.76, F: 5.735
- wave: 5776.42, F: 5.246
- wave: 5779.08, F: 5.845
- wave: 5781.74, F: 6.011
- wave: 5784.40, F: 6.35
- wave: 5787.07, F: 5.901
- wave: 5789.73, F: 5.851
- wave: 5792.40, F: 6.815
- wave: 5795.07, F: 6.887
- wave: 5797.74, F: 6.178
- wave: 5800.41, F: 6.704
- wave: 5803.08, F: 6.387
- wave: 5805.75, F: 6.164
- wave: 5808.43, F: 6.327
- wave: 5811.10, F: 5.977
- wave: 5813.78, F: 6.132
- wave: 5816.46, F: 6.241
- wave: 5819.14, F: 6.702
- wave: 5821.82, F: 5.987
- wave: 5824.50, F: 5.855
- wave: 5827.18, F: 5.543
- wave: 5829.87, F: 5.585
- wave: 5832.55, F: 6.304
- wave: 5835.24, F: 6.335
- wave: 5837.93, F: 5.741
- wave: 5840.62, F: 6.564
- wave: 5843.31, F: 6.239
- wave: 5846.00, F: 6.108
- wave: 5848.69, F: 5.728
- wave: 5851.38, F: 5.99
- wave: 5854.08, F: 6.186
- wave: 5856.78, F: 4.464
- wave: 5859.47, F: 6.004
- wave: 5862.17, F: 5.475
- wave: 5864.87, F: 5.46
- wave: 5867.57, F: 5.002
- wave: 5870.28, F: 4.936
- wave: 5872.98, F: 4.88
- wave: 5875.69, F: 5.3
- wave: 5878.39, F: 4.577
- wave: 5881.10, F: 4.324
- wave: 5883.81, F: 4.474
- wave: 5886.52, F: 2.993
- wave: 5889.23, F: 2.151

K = -0.7 Angstrom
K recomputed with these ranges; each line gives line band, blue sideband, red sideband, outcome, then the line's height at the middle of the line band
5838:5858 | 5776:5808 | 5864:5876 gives -1.8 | 5.41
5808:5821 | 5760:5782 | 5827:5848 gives -0.5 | 6.01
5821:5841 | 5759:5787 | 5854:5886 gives -2.2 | 5.38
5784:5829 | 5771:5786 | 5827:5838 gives -2.2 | 5.94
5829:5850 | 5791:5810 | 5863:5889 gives -2.3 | 5.49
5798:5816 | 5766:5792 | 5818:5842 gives -0.7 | 6.04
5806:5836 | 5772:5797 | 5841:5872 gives -1.2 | 5.85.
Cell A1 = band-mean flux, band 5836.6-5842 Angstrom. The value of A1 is 6.15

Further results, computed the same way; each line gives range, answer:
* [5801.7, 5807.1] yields 6.28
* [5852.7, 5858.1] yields 5.32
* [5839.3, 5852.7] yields 6.13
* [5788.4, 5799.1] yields 6.43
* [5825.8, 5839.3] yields 5.9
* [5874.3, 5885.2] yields 4.66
